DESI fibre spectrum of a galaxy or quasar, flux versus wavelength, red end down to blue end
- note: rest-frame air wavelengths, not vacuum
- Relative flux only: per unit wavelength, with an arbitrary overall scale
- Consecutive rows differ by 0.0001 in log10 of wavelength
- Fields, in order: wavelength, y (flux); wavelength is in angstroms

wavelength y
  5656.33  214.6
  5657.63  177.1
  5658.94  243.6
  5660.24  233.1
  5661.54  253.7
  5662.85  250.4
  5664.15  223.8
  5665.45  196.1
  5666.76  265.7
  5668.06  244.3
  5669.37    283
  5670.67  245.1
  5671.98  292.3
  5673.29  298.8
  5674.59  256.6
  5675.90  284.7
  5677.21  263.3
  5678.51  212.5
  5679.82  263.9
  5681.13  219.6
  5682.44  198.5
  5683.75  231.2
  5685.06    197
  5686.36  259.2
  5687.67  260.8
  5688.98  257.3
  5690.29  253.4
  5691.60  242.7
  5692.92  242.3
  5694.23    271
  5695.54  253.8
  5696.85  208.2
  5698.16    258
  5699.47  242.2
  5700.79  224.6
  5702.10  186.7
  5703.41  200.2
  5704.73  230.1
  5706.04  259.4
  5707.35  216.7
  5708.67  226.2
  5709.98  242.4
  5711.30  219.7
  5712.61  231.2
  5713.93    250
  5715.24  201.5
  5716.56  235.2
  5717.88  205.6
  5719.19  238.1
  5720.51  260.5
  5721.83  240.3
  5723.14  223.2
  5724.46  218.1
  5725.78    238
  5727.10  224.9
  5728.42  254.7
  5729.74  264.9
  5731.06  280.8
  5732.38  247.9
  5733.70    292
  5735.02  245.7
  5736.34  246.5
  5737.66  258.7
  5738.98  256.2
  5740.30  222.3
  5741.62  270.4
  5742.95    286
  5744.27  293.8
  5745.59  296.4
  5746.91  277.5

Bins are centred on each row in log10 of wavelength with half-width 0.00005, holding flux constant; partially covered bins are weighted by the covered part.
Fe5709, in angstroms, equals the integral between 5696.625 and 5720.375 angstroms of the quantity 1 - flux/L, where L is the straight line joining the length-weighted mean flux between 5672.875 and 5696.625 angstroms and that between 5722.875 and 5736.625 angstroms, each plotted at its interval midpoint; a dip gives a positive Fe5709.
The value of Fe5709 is 2.0 angstroms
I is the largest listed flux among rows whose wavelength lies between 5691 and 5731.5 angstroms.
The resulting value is 280.8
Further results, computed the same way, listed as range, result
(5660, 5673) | 292.3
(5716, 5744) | 292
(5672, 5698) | 298.8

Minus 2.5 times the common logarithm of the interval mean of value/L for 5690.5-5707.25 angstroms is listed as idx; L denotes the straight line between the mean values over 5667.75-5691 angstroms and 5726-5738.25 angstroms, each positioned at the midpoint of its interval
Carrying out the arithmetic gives 0.082 mag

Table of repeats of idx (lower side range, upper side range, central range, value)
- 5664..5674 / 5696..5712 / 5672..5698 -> -0.017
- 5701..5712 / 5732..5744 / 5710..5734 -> 0.007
